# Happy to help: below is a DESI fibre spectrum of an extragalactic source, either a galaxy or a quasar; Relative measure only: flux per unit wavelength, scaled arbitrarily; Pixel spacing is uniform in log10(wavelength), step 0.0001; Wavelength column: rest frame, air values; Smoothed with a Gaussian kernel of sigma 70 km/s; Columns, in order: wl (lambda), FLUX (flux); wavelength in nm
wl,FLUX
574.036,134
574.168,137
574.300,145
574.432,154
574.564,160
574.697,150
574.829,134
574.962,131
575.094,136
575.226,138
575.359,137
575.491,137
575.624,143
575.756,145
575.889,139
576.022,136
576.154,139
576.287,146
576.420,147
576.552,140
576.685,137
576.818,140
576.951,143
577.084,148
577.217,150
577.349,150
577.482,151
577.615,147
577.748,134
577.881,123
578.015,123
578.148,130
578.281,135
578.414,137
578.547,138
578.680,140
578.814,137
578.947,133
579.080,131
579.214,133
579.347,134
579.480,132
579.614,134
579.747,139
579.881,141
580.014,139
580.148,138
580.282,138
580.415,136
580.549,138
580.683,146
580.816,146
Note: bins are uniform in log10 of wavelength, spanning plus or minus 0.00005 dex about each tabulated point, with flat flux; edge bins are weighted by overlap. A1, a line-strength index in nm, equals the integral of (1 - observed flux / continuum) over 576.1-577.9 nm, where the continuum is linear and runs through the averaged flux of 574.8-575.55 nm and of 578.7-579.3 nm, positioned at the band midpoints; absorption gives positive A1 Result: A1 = -0.110 nm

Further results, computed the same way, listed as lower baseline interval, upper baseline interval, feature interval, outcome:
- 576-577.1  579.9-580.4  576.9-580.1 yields 0.06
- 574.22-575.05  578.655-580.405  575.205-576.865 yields 0.03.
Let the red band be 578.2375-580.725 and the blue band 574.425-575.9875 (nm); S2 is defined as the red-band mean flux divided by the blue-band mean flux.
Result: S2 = 0.97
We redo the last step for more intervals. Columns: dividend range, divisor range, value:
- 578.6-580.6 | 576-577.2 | 0.96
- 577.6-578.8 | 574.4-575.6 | 0.94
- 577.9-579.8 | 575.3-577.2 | 0.95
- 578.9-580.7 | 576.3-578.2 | 0.97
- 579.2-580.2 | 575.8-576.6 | 0.97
